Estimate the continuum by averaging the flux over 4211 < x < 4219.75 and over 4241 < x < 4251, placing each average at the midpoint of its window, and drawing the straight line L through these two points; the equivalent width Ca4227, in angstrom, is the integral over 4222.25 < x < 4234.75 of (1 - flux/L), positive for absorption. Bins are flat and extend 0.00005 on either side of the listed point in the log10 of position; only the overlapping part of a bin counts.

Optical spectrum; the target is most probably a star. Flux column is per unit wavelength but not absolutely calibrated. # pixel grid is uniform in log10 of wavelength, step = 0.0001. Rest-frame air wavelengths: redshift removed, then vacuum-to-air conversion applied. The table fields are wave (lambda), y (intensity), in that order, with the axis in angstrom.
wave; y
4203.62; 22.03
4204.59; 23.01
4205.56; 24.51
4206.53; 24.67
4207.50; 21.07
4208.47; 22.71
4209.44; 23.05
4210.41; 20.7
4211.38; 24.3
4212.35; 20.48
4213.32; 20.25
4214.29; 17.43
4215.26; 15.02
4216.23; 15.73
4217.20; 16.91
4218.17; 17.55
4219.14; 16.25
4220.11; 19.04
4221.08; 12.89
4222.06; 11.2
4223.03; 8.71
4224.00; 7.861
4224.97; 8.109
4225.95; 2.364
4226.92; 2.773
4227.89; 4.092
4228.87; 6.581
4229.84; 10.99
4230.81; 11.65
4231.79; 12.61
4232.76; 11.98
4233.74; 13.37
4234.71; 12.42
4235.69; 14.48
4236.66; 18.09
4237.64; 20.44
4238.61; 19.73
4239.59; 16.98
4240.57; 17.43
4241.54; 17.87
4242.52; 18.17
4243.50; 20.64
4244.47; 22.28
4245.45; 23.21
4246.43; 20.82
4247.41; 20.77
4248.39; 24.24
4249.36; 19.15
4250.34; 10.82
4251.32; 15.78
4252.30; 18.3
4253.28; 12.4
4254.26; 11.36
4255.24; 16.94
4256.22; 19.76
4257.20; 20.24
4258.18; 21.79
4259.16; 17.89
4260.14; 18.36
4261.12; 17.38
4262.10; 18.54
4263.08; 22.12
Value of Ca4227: 6.77 angstrom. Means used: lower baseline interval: 18.2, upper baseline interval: 19.7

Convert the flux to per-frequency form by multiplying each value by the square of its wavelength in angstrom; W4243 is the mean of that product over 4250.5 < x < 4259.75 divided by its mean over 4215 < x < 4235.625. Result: 1.51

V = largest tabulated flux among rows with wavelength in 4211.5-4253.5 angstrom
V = 24.24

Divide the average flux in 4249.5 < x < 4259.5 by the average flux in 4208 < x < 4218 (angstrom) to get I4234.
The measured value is 0.85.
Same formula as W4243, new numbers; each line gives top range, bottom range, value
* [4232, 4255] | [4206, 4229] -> 1.16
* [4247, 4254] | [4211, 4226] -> 1.17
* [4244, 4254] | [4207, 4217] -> 0.95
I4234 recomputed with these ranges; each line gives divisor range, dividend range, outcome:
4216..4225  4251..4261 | 1.27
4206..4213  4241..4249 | 0.94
